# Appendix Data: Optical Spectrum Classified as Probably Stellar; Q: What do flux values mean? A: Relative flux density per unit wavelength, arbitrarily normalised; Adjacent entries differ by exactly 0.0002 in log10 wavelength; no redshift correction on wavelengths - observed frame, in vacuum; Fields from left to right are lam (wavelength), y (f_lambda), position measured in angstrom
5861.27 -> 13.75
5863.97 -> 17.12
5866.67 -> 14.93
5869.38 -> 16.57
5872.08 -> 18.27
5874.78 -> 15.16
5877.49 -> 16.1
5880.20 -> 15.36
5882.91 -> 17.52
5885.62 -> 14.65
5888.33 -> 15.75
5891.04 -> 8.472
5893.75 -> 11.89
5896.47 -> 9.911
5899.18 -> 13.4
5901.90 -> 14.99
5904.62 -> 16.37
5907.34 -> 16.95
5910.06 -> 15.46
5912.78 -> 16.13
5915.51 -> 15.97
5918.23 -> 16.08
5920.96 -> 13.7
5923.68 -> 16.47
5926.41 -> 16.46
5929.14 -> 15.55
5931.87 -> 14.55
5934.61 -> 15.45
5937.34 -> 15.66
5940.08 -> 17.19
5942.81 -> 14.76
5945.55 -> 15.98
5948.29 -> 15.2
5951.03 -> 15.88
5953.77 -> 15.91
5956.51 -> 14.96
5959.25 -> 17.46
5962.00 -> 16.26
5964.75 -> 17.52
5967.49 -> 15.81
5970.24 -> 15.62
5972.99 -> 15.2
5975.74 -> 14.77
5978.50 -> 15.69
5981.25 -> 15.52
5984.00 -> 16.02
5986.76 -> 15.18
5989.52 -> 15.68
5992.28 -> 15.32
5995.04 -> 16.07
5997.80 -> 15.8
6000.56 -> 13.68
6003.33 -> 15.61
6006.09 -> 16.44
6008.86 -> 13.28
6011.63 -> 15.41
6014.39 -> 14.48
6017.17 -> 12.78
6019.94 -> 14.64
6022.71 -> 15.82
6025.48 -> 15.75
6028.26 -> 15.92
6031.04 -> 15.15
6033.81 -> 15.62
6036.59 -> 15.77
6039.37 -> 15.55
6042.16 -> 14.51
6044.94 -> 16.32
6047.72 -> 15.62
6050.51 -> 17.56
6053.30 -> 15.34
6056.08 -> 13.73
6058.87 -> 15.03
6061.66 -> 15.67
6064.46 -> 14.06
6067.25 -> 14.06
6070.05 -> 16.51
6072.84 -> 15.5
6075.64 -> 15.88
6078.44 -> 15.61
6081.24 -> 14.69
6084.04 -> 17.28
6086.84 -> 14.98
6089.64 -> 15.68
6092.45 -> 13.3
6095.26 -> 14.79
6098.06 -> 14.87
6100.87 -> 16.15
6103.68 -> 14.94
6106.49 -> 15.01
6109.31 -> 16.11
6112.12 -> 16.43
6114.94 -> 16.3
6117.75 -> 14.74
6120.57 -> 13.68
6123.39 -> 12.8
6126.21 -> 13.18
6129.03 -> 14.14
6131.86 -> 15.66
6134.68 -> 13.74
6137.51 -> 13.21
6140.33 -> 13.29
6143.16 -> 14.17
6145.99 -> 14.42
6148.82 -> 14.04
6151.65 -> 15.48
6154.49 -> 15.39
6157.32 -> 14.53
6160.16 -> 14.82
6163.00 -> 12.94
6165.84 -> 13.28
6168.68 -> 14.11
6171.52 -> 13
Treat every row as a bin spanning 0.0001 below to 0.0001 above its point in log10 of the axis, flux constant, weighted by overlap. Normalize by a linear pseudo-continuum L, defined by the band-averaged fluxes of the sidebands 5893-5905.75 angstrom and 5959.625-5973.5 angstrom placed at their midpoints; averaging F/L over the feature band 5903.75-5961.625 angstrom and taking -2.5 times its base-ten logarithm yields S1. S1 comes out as -0.08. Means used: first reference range 13.3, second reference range 16.2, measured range 15.8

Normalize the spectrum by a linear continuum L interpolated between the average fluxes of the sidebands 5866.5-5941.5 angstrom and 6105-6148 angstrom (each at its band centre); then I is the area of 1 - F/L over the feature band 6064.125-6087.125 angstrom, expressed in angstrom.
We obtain -1.4 angstrom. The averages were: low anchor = 15.2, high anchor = 14.5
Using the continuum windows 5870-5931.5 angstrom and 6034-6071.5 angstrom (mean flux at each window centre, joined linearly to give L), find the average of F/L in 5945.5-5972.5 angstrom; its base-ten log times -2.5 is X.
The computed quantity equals -0.06 mag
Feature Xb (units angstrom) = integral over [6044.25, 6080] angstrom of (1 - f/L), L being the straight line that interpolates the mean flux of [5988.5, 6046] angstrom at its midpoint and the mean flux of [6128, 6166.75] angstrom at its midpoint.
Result -1.3 angstrom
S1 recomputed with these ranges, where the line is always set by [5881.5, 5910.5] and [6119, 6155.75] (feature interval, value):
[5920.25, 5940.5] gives -0.11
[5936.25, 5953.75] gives -0.12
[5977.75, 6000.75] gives -0.11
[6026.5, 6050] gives -0.11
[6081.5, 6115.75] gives -0.10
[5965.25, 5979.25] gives -0.11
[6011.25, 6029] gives -0.06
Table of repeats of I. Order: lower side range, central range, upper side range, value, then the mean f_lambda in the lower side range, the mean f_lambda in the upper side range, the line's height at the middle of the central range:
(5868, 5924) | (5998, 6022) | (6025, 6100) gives 0.95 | 15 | 15.4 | 15.2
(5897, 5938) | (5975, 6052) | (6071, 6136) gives -0.69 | 15.4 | 15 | 15.2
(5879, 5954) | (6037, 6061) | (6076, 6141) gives -0.92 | 15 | 14.8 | 14.9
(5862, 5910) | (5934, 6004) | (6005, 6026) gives -4.19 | 14.9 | 14.8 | 14.8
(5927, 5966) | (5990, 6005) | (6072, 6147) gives 0.21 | 15.9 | 14.8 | 15.6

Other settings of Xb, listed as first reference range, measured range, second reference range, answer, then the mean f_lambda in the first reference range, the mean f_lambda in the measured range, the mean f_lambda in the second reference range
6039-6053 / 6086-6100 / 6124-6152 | 0.2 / 15.9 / 14.8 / 14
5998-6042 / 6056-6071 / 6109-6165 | -0.1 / 15.1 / 14.9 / 14.4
